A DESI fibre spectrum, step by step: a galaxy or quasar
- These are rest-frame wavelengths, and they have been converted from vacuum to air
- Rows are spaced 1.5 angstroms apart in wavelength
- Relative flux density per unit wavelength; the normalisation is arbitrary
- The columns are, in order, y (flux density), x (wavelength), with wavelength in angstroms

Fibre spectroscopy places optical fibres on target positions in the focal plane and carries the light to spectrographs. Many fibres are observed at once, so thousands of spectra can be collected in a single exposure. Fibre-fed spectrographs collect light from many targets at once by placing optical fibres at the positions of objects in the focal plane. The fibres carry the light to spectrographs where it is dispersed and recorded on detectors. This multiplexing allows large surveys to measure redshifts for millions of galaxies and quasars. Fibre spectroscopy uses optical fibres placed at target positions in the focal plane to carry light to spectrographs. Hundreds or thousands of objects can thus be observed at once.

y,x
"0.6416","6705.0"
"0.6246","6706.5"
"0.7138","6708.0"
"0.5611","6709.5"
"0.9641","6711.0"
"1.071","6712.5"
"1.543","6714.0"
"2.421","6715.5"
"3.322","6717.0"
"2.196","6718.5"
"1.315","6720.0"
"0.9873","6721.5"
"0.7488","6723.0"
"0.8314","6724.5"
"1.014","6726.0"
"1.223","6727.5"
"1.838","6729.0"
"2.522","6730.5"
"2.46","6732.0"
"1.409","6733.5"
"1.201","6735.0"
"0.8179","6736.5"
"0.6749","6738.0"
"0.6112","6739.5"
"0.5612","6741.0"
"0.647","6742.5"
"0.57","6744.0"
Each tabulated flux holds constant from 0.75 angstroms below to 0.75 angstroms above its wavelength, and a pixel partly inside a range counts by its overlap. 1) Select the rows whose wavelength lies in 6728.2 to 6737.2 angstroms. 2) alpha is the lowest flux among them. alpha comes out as 0.8179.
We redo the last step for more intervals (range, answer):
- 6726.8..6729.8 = 1.223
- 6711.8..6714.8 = 1.071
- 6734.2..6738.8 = 0.6749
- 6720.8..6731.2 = 0.7488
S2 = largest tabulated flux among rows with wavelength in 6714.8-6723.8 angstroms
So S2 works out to 3.322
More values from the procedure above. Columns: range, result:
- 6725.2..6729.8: 1.838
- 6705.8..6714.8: 1.543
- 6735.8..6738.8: 0.8179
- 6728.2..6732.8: 2.522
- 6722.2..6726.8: 1.014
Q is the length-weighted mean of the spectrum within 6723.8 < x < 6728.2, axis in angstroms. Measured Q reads 1.02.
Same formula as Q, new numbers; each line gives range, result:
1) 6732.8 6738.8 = 1.02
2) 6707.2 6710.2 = 0.639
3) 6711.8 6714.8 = 1.33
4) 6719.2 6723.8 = 1.03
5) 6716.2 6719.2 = 2.76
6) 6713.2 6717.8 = 2.41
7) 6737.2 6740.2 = 0.646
